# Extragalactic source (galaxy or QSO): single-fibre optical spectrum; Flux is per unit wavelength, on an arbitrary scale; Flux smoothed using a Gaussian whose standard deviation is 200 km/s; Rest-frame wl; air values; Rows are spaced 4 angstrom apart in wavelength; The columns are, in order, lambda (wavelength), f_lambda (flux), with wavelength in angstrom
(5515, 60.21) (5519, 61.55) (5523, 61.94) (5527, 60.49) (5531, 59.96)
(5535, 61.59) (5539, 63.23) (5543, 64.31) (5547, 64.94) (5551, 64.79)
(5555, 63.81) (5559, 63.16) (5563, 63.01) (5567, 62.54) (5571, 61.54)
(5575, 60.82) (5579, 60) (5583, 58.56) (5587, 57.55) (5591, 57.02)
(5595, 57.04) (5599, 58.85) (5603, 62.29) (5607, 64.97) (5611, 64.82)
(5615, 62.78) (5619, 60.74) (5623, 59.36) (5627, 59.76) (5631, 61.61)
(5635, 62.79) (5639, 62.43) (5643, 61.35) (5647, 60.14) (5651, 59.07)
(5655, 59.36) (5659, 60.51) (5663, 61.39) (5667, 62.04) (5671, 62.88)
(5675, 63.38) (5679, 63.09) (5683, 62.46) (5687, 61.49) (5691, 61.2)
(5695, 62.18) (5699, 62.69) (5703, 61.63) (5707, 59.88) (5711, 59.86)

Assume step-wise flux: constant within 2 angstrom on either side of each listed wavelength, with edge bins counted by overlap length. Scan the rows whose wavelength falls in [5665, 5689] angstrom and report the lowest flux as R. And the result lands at 61.49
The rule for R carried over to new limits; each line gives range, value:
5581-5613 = 57.02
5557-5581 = 60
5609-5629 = 59.36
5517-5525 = 61.55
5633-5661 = 59.07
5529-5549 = 59.96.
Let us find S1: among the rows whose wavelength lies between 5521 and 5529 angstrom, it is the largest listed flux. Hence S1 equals 61.94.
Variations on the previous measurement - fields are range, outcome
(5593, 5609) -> 64.97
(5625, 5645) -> 62.79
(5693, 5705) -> 62.69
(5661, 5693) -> 63.38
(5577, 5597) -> 60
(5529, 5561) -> 64.94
